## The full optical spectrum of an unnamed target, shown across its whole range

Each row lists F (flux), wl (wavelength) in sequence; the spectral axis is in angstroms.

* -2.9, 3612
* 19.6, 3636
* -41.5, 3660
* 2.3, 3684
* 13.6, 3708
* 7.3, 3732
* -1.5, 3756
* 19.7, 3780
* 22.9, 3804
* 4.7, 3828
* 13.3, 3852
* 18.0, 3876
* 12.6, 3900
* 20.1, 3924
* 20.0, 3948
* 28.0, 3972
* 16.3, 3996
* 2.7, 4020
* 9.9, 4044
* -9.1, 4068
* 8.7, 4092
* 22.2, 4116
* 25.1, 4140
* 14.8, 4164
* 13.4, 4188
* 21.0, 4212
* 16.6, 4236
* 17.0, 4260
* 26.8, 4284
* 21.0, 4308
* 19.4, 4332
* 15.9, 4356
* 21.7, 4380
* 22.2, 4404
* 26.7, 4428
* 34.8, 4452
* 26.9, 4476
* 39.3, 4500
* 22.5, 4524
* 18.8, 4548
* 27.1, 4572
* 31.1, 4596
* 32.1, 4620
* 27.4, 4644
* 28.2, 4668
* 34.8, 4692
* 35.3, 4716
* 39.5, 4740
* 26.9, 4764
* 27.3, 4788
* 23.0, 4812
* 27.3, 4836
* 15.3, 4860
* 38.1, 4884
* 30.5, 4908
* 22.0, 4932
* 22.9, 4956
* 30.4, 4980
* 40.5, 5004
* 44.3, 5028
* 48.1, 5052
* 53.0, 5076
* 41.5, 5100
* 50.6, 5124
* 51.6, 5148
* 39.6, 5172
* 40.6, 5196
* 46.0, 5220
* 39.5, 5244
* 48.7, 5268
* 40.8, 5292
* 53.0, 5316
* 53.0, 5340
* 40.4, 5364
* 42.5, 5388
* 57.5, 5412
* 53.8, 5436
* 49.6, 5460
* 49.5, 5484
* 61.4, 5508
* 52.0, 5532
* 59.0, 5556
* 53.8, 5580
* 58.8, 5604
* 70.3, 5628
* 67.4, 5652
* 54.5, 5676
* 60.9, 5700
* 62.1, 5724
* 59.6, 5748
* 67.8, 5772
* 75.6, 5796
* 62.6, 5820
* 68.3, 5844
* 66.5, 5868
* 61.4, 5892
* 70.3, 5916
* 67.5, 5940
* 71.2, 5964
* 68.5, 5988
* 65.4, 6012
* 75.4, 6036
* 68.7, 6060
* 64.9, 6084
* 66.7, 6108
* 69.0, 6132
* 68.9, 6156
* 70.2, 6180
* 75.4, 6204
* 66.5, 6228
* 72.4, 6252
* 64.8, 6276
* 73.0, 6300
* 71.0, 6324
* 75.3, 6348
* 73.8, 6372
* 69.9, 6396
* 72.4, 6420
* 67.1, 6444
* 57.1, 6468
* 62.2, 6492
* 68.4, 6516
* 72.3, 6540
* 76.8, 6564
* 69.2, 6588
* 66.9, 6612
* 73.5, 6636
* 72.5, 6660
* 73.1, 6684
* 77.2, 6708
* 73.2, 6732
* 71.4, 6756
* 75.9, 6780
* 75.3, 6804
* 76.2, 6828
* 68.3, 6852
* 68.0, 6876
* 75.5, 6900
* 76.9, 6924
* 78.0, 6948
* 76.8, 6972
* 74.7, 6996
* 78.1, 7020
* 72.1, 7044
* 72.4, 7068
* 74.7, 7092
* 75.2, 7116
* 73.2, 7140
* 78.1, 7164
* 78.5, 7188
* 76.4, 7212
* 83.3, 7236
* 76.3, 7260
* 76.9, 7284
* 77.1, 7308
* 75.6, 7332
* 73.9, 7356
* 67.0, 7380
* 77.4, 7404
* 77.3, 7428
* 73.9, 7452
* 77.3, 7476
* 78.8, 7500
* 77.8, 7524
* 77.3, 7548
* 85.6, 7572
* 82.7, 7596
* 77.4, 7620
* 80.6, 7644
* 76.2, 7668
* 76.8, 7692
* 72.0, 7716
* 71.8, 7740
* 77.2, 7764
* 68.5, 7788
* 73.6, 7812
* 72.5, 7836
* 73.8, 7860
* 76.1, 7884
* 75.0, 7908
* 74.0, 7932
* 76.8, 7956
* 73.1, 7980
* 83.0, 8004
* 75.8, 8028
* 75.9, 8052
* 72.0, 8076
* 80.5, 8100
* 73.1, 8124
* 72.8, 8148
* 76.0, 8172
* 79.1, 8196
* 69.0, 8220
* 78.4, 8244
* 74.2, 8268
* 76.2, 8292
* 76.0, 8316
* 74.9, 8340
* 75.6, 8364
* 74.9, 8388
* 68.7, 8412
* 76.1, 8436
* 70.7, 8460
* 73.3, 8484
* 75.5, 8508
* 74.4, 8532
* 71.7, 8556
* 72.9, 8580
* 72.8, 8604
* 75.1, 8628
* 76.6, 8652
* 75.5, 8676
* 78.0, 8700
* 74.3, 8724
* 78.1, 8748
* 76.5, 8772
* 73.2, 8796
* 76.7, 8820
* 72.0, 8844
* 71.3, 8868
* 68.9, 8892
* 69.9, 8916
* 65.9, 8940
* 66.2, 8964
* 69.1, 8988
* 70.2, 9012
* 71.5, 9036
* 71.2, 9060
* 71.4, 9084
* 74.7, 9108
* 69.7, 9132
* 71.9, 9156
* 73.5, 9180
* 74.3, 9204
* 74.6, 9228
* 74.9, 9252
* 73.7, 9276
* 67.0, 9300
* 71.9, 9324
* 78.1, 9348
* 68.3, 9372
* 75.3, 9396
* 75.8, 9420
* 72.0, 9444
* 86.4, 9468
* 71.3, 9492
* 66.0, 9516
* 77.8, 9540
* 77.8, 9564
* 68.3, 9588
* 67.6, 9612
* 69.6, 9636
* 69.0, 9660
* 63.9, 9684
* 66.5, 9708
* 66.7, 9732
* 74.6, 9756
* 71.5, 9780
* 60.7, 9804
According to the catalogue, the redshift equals 0.252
